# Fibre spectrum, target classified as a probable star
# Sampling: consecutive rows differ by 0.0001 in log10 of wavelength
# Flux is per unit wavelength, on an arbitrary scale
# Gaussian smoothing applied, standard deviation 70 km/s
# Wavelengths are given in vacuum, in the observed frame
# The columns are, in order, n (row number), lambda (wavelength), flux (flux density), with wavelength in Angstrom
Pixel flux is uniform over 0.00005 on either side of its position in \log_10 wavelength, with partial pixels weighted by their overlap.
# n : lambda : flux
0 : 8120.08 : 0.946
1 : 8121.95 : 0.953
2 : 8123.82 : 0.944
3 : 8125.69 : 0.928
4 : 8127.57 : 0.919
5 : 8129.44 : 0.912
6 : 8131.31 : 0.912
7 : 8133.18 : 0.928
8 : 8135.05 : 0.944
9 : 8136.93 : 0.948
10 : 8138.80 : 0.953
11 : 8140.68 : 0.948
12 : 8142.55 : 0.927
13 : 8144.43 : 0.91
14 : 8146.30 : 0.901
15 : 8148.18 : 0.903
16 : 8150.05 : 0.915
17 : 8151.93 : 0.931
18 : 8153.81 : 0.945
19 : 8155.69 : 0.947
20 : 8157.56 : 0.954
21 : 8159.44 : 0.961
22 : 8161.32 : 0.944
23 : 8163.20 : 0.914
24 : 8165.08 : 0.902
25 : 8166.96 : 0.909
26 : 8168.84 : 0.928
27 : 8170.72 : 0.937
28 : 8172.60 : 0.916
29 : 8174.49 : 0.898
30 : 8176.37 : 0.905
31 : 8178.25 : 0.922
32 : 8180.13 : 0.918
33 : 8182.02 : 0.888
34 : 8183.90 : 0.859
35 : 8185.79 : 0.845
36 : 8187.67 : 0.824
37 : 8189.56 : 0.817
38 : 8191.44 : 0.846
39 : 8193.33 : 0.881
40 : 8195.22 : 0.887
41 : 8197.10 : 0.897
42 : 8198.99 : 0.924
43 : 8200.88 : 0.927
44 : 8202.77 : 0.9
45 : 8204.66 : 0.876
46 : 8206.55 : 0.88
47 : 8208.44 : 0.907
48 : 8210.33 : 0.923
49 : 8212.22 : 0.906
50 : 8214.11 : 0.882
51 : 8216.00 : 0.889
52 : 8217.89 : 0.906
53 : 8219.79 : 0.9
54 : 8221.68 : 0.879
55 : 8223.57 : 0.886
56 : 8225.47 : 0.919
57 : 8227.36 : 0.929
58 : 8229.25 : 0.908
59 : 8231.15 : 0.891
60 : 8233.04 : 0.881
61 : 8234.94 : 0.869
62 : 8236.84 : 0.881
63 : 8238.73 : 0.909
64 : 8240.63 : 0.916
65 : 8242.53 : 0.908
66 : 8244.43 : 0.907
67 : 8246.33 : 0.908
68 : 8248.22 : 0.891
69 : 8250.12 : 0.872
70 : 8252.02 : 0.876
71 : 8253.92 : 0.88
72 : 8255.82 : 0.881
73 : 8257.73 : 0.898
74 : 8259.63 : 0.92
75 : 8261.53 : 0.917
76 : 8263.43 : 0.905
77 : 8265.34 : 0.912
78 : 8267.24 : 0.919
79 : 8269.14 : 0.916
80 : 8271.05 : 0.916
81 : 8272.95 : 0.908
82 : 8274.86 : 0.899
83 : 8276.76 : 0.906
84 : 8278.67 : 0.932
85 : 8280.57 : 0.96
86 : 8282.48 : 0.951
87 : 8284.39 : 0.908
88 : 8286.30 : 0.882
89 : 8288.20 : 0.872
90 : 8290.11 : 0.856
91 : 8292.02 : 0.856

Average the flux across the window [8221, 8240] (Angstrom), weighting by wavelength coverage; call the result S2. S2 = 0.896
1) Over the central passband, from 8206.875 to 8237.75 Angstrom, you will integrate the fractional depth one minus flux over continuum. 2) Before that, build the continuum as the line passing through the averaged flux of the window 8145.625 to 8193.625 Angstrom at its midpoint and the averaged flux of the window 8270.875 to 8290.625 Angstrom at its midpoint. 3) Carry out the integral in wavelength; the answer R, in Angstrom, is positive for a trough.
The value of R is 0.3 Angstrom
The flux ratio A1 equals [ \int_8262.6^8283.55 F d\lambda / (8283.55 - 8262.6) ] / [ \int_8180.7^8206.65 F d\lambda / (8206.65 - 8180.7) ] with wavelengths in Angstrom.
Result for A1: 1.05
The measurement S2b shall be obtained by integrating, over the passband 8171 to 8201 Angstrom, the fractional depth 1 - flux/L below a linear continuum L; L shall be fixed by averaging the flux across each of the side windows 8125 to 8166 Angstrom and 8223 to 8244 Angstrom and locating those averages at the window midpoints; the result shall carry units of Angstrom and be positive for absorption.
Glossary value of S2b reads 1.0 Angstrom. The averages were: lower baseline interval 0.929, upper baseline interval 0.9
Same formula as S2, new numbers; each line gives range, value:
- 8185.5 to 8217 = 0.884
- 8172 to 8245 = 0.892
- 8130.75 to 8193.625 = 0.911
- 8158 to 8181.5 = 0.921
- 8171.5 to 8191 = 0.879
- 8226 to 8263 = 0.897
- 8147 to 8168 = 0.929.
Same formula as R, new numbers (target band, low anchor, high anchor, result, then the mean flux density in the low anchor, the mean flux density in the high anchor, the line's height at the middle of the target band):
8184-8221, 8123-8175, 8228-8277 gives 1.17 Angstrom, 0.928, 0.9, 0.913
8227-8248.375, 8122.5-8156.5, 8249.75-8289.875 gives 0.28 Angstrom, 0.929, 0.906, 0.911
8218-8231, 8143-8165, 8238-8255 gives 0.01 Angstrom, 0.928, 0.896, 0.904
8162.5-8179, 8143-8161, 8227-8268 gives 0.17 Angstrom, 0.93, 0.898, 0.924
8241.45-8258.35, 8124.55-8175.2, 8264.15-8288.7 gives 0.48 Angstrom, 0.927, 0.915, 0.917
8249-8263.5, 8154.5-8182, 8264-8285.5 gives 0.44 Angstrom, 0.924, 0.92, 0.921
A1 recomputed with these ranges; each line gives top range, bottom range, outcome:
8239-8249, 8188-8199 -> 1.04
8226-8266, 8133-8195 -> 0.99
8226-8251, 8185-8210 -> 1.02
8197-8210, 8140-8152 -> 0.98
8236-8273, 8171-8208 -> 1.02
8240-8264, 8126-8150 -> 0.97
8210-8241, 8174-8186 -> 1.00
